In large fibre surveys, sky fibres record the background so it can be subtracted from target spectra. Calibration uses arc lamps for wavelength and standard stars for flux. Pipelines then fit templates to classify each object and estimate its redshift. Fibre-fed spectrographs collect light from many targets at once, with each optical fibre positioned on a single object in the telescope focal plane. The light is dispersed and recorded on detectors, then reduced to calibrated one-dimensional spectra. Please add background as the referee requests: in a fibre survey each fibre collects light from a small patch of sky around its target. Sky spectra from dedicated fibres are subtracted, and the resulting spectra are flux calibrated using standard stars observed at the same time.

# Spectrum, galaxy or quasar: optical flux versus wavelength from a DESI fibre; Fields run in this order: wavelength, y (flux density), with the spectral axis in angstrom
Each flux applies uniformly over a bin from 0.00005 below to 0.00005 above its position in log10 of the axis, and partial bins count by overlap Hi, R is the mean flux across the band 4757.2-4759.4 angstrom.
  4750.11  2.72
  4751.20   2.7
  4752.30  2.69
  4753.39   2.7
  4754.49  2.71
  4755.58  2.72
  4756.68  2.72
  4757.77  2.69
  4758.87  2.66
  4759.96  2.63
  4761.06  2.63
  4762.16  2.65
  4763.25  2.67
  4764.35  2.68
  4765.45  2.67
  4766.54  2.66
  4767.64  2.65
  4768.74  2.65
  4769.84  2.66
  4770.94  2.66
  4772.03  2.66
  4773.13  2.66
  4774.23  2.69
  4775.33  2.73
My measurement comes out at 2.68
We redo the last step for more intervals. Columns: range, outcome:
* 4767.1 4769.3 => 2.65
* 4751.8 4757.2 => 2.71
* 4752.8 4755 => 2.7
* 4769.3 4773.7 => 2.66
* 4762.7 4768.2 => 2.67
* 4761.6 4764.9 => 2.67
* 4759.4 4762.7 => 2.64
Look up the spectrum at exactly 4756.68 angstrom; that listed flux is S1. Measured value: 2.72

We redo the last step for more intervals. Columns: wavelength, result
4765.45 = 2.67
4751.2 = 2.7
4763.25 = 2.67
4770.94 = 2.66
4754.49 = 2.71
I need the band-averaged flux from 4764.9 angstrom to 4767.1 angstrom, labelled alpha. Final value 2.67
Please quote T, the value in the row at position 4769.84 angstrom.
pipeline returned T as 2.66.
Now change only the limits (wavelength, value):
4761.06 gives 2.63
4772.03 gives 2.66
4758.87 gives 2.66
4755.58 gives 2.72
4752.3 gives 2.69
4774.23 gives 2.69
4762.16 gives 2.65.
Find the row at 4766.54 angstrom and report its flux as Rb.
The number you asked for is 2.66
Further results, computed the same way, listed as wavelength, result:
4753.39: 2.7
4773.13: 2.66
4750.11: 2.72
